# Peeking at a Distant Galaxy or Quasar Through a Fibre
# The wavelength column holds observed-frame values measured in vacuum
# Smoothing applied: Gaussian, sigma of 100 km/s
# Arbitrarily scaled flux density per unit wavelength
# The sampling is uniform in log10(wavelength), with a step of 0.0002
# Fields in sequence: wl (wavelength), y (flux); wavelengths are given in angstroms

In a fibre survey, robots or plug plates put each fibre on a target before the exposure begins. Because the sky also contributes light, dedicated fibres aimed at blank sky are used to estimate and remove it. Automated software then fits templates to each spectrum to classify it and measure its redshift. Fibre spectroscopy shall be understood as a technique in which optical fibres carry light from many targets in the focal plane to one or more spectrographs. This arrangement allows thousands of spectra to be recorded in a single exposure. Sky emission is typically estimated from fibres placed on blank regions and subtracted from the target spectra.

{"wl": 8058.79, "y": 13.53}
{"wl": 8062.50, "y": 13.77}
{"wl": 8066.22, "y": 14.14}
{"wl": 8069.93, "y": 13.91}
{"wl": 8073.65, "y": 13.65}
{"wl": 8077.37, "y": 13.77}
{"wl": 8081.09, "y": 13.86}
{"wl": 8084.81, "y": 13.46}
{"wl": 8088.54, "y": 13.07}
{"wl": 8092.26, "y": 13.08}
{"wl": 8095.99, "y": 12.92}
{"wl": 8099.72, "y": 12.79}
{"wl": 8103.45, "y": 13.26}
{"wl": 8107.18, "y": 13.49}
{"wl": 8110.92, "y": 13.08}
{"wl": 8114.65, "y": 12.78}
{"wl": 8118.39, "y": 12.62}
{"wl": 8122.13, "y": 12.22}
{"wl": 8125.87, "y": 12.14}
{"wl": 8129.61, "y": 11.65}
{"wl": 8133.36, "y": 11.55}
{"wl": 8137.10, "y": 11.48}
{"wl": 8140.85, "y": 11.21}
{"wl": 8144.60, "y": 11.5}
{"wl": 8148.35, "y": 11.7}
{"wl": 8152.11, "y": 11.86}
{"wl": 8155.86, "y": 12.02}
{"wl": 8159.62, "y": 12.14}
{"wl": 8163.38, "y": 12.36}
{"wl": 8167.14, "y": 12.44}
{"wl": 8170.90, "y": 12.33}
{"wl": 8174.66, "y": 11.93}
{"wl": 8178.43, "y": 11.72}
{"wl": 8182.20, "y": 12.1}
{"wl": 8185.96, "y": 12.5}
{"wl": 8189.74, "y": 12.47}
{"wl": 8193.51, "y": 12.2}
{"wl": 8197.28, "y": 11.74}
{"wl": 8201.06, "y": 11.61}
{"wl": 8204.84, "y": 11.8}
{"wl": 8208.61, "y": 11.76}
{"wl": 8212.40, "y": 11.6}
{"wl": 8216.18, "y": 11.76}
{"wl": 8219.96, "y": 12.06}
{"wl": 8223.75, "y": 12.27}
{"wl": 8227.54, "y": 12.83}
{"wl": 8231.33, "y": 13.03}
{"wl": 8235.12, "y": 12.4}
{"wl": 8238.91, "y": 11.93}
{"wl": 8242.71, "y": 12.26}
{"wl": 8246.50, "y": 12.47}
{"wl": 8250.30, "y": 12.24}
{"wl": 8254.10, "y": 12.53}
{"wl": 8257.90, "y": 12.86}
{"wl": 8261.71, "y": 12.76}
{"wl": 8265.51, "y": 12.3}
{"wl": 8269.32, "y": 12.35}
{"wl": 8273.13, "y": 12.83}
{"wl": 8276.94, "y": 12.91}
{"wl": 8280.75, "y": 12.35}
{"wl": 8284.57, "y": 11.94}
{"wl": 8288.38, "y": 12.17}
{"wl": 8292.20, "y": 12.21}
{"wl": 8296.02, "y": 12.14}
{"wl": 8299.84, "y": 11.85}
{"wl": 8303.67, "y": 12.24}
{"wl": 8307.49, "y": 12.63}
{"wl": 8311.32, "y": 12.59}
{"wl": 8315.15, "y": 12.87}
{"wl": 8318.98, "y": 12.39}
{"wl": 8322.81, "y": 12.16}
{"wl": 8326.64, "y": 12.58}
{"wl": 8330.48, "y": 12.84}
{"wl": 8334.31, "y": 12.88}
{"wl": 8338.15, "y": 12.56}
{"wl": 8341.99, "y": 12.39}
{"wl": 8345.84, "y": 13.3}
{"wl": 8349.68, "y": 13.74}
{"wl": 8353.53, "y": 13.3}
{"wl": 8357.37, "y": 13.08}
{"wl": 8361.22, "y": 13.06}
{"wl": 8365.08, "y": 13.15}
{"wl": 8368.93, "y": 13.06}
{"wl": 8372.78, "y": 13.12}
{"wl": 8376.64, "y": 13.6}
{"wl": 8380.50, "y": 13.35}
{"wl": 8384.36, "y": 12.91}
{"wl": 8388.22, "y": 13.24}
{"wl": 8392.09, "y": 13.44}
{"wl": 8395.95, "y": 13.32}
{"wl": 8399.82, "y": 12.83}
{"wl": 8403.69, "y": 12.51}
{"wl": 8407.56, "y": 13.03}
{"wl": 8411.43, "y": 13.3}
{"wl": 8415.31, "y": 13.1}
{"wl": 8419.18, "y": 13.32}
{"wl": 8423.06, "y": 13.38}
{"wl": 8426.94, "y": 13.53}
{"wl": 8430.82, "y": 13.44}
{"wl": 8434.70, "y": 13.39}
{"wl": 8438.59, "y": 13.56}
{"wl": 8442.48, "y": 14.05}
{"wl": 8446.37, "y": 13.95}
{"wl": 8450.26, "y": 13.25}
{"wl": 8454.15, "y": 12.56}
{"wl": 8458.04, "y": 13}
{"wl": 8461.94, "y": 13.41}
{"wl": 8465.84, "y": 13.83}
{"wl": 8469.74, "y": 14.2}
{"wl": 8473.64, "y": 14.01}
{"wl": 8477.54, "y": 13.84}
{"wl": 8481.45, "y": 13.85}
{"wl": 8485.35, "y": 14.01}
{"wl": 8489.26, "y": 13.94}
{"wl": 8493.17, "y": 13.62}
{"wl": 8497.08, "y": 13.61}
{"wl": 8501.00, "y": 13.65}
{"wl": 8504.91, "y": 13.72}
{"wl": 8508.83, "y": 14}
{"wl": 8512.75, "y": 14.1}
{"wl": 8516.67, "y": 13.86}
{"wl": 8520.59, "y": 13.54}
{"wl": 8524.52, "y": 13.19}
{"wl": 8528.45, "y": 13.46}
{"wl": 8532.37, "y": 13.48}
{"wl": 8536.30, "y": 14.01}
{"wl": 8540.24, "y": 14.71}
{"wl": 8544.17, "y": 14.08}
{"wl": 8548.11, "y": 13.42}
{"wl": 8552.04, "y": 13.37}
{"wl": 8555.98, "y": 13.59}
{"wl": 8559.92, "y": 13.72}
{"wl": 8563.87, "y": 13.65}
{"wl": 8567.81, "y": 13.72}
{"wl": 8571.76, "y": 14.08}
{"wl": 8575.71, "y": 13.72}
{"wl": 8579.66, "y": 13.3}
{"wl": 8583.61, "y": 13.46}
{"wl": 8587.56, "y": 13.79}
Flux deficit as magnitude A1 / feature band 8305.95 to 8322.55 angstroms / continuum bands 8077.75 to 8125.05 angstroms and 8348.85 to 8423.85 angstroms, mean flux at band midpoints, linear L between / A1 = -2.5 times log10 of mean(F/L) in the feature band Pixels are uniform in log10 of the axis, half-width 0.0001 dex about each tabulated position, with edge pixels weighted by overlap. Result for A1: 0.05 mag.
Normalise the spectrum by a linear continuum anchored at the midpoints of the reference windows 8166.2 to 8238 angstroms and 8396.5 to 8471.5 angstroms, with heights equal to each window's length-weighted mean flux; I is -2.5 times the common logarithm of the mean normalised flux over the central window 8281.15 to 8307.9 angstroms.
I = 0.04 mag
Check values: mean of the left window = 12.1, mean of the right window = 13.3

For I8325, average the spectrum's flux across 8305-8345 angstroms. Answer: 12.6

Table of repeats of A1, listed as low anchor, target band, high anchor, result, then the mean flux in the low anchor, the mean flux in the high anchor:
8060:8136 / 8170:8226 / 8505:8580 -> 0.10 mag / 13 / 13.7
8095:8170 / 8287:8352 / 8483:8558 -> 0.03 mag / 12.3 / 13.8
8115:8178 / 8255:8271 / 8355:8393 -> 0.00 mag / 12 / 13.2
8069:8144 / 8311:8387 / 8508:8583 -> 0.03 mag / 12.8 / 13.7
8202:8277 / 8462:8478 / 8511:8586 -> -0.04 mag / 12.3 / 13.7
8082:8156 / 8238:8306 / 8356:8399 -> 0.04 mag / 12.4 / 13.2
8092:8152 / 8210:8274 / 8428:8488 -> 0.04 mag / 12.3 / 13.6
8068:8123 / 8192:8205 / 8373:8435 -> 0.12 mag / 13.2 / 13.2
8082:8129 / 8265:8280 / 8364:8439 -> 0.04 mag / 12.9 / 13.2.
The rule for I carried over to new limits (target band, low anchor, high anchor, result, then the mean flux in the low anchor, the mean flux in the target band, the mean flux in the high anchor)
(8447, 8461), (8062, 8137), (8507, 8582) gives 0.042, 13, 13.1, 13.7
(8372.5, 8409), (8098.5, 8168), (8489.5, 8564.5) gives 0.006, 12.2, 13.1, 13.7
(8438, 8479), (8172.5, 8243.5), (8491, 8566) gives -0.019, 12.1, 13.6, 13.7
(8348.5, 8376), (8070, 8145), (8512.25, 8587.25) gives 0.006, 12.7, 13.2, 13.7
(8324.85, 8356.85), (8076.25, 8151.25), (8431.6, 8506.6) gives 0.025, 12.6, 13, 13.7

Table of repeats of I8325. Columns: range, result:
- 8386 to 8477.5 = 13.4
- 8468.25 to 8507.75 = 13.8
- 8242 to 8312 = 12.4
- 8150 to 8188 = 12.1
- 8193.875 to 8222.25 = 11.8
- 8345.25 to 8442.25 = 13.3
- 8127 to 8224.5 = 11.9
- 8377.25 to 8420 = 13.1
